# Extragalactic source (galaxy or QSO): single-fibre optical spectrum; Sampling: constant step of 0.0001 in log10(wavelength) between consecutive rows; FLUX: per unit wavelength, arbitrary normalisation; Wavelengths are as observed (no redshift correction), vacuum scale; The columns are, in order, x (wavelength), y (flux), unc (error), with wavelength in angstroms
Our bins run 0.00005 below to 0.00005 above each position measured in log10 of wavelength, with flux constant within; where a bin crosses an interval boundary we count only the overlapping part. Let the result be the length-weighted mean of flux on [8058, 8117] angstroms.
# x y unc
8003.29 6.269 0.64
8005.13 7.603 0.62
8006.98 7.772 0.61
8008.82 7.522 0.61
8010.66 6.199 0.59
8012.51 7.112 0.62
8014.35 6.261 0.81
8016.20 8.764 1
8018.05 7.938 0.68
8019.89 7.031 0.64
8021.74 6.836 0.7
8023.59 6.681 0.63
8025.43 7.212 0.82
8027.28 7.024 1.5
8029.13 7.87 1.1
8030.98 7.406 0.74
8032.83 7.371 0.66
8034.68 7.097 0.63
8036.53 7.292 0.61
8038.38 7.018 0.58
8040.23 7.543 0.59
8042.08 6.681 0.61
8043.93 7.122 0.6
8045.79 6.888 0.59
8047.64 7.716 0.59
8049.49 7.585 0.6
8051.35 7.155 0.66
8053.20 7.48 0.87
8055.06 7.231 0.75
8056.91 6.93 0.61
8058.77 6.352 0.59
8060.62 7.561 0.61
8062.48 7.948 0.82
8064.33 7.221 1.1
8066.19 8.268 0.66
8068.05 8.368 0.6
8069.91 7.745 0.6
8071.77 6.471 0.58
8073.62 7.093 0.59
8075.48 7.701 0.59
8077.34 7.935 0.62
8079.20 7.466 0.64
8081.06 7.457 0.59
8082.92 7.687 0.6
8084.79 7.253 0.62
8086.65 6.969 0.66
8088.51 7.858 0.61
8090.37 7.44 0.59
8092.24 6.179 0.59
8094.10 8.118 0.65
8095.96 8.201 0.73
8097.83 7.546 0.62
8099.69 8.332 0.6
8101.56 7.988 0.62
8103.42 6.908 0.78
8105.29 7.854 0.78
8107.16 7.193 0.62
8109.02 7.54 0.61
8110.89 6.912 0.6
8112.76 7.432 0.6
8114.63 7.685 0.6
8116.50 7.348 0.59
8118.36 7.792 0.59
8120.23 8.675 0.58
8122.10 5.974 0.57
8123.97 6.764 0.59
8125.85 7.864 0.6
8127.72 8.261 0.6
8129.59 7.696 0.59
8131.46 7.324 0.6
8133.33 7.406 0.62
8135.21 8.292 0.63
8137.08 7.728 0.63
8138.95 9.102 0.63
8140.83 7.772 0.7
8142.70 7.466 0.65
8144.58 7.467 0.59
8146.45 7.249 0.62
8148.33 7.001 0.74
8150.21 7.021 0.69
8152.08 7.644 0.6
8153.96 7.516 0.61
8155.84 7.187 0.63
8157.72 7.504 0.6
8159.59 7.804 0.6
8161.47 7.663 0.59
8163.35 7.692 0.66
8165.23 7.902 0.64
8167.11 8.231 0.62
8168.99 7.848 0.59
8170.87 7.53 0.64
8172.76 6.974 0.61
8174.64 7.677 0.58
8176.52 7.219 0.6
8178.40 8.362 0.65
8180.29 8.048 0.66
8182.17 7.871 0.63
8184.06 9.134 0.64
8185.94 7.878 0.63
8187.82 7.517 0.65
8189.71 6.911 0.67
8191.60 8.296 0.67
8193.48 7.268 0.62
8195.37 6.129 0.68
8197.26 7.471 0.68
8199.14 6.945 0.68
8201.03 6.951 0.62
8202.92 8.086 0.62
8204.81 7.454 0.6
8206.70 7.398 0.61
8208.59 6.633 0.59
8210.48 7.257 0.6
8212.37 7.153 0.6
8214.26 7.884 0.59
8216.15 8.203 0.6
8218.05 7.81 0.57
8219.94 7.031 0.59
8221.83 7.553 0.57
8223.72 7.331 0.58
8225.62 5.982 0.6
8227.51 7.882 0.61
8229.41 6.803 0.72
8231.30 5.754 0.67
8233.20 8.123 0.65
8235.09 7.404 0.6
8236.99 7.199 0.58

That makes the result 7.51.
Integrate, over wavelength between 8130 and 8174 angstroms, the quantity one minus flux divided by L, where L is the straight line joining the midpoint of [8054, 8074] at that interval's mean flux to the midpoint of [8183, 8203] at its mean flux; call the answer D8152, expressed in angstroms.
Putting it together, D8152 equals -1.0 angstroms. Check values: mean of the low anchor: 7.39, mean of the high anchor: 7.48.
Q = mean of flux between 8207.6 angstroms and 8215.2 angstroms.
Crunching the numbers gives 7.23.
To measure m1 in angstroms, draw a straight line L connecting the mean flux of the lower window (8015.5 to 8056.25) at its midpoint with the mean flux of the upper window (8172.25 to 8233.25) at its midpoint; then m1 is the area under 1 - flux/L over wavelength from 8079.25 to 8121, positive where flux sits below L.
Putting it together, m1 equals -1.2 angstroms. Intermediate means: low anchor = 7.31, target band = 7.56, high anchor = 7.42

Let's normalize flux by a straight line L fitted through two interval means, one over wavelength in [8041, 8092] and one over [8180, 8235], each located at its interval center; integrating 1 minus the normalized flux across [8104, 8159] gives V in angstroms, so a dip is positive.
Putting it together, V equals -1.13 angstroms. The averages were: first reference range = 7.38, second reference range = 7.4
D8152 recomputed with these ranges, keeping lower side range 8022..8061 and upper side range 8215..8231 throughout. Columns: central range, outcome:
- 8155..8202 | -2.29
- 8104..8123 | -0.56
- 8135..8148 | -1.03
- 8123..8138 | -0.90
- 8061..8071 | -0.93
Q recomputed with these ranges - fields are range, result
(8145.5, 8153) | 7.23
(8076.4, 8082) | 7.62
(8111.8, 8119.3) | 7.57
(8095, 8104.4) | 7.8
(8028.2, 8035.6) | 7.43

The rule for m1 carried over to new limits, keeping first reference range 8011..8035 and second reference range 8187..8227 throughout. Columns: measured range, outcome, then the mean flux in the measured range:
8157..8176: -1.0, 7.68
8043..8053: -0.1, 7.31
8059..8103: -1.8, 7.57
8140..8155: -0.2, 7.39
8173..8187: -1.3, 7.97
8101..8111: -0.2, 7.42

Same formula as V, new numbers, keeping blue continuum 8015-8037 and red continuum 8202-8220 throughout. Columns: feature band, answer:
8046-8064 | 0.2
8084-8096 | 0.1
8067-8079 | -0.2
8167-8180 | -0.3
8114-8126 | 0.0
